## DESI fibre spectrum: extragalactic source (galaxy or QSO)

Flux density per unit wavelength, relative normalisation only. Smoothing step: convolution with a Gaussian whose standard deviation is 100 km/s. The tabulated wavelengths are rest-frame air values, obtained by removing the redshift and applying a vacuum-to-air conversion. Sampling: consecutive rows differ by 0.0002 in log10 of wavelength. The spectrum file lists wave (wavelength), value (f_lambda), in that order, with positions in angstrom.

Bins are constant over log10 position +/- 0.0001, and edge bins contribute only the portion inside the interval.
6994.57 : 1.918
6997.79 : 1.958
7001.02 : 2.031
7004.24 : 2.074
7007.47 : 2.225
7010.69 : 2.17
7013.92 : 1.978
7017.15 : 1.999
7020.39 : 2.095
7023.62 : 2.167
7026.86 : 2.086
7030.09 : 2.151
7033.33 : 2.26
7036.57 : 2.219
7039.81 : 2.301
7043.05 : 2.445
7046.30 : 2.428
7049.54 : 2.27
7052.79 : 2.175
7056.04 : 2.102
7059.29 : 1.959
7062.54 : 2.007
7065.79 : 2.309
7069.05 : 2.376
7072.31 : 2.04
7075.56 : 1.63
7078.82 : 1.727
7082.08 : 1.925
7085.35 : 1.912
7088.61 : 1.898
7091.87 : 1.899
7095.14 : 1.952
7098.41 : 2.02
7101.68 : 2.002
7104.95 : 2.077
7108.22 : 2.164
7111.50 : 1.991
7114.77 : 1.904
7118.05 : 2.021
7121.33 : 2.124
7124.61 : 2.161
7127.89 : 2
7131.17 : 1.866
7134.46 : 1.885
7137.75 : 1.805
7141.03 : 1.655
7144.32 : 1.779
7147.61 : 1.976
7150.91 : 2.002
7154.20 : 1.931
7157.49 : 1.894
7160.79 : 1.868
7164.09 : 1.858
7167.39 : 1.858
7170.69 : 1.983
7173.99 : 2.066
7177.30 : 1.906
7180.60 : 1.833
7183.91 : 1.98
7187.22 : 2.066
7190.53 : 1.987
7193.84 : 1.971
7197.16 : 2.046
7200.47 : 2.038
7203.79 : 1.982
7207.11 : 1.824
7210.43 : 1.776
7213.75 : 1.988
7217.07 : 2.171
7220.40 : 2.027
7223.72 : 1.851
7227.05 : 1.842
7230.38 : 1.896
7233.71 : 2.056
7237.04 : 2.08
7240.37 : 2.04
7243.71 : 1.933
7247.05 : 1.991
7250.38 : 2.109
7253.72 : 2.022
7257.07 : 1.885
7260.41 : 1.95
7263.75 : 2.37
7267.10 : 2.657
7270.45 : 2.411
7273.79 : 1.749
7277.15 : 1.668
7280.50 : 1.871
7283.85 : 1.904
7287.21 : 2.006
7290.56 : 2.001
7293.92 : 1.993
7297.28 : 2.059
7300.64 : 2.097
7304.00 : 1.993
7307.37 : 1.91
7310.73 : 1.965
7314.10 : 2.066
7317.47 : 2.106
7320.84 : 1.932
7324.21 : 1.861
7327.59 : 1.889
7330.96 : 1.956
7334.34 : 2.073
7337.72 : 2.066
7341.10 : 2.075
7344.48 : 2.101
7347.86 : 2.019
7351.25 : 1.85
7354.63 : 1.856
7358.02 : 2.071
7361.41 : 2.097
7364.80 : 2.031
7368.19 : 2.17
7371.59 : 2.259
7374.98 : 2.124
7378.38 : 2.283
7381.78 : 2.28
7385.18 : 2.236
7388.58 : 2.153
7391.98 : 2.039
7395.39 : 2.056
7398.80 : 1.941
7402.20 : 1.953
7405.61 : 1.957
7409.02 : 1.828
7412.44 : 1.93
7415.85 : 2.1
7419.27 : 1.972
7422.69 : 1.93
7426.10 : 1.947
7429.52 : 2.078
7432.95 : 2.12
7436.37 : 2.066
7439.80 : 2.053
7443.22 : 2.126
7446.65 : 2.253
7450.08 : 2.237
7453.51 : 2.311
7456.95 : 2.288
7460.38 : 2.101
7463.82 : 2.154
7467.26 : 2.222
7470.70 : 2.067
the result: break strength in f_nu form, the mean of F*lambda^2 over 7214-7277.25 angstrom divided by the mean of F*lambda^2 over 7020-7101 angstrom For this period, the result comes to 1.03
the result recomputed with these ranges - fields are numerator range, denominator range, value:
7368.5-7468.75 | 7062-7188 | 1.17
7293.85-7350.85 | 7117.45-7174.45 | 1.09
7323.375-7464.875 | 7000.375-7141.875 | 1.10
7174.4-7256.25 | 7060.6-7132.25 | 1.02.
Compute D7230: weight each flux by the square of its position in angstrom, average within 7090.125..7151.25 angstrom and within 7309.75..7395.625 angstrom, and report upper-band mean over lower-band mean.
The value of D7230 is 1.12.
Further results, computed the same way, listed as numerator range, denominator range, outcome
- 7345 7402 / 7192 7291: 1.08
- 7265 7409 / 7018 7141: 1.07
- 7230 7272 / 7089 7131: 1.09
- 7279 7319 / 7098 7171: 1.07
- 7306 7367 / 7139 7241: 1.07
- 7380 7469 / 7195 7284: 1.10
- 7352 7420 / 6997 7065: 1.06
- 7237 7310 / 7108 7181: 1.09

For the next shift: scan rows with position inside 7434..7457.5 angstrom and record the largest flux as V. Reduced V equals 2.311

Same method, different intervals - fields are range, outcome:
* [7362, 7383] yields 2.283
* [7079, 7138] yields 2.164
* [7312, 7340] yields 2.106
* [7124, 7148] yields 2.161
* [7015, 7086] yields 2.445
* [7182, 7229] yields 2.171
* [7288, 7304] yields 2.097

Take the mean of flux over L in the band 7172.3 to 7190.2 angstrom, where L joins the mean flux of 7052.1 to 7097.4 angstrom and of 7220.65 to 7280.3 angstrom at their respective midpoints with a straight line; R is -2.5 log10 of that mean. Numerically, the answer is 0.022 mag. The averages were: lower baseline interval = 1.99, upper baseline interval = 2.03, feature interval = 1.97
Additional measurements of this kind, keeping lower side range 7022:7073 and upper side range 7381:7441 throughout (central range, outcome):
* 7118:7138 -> 0.09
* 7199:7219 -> 0.09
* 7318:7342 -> 0.05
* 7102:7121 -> 0.07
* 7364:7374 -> -0.06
